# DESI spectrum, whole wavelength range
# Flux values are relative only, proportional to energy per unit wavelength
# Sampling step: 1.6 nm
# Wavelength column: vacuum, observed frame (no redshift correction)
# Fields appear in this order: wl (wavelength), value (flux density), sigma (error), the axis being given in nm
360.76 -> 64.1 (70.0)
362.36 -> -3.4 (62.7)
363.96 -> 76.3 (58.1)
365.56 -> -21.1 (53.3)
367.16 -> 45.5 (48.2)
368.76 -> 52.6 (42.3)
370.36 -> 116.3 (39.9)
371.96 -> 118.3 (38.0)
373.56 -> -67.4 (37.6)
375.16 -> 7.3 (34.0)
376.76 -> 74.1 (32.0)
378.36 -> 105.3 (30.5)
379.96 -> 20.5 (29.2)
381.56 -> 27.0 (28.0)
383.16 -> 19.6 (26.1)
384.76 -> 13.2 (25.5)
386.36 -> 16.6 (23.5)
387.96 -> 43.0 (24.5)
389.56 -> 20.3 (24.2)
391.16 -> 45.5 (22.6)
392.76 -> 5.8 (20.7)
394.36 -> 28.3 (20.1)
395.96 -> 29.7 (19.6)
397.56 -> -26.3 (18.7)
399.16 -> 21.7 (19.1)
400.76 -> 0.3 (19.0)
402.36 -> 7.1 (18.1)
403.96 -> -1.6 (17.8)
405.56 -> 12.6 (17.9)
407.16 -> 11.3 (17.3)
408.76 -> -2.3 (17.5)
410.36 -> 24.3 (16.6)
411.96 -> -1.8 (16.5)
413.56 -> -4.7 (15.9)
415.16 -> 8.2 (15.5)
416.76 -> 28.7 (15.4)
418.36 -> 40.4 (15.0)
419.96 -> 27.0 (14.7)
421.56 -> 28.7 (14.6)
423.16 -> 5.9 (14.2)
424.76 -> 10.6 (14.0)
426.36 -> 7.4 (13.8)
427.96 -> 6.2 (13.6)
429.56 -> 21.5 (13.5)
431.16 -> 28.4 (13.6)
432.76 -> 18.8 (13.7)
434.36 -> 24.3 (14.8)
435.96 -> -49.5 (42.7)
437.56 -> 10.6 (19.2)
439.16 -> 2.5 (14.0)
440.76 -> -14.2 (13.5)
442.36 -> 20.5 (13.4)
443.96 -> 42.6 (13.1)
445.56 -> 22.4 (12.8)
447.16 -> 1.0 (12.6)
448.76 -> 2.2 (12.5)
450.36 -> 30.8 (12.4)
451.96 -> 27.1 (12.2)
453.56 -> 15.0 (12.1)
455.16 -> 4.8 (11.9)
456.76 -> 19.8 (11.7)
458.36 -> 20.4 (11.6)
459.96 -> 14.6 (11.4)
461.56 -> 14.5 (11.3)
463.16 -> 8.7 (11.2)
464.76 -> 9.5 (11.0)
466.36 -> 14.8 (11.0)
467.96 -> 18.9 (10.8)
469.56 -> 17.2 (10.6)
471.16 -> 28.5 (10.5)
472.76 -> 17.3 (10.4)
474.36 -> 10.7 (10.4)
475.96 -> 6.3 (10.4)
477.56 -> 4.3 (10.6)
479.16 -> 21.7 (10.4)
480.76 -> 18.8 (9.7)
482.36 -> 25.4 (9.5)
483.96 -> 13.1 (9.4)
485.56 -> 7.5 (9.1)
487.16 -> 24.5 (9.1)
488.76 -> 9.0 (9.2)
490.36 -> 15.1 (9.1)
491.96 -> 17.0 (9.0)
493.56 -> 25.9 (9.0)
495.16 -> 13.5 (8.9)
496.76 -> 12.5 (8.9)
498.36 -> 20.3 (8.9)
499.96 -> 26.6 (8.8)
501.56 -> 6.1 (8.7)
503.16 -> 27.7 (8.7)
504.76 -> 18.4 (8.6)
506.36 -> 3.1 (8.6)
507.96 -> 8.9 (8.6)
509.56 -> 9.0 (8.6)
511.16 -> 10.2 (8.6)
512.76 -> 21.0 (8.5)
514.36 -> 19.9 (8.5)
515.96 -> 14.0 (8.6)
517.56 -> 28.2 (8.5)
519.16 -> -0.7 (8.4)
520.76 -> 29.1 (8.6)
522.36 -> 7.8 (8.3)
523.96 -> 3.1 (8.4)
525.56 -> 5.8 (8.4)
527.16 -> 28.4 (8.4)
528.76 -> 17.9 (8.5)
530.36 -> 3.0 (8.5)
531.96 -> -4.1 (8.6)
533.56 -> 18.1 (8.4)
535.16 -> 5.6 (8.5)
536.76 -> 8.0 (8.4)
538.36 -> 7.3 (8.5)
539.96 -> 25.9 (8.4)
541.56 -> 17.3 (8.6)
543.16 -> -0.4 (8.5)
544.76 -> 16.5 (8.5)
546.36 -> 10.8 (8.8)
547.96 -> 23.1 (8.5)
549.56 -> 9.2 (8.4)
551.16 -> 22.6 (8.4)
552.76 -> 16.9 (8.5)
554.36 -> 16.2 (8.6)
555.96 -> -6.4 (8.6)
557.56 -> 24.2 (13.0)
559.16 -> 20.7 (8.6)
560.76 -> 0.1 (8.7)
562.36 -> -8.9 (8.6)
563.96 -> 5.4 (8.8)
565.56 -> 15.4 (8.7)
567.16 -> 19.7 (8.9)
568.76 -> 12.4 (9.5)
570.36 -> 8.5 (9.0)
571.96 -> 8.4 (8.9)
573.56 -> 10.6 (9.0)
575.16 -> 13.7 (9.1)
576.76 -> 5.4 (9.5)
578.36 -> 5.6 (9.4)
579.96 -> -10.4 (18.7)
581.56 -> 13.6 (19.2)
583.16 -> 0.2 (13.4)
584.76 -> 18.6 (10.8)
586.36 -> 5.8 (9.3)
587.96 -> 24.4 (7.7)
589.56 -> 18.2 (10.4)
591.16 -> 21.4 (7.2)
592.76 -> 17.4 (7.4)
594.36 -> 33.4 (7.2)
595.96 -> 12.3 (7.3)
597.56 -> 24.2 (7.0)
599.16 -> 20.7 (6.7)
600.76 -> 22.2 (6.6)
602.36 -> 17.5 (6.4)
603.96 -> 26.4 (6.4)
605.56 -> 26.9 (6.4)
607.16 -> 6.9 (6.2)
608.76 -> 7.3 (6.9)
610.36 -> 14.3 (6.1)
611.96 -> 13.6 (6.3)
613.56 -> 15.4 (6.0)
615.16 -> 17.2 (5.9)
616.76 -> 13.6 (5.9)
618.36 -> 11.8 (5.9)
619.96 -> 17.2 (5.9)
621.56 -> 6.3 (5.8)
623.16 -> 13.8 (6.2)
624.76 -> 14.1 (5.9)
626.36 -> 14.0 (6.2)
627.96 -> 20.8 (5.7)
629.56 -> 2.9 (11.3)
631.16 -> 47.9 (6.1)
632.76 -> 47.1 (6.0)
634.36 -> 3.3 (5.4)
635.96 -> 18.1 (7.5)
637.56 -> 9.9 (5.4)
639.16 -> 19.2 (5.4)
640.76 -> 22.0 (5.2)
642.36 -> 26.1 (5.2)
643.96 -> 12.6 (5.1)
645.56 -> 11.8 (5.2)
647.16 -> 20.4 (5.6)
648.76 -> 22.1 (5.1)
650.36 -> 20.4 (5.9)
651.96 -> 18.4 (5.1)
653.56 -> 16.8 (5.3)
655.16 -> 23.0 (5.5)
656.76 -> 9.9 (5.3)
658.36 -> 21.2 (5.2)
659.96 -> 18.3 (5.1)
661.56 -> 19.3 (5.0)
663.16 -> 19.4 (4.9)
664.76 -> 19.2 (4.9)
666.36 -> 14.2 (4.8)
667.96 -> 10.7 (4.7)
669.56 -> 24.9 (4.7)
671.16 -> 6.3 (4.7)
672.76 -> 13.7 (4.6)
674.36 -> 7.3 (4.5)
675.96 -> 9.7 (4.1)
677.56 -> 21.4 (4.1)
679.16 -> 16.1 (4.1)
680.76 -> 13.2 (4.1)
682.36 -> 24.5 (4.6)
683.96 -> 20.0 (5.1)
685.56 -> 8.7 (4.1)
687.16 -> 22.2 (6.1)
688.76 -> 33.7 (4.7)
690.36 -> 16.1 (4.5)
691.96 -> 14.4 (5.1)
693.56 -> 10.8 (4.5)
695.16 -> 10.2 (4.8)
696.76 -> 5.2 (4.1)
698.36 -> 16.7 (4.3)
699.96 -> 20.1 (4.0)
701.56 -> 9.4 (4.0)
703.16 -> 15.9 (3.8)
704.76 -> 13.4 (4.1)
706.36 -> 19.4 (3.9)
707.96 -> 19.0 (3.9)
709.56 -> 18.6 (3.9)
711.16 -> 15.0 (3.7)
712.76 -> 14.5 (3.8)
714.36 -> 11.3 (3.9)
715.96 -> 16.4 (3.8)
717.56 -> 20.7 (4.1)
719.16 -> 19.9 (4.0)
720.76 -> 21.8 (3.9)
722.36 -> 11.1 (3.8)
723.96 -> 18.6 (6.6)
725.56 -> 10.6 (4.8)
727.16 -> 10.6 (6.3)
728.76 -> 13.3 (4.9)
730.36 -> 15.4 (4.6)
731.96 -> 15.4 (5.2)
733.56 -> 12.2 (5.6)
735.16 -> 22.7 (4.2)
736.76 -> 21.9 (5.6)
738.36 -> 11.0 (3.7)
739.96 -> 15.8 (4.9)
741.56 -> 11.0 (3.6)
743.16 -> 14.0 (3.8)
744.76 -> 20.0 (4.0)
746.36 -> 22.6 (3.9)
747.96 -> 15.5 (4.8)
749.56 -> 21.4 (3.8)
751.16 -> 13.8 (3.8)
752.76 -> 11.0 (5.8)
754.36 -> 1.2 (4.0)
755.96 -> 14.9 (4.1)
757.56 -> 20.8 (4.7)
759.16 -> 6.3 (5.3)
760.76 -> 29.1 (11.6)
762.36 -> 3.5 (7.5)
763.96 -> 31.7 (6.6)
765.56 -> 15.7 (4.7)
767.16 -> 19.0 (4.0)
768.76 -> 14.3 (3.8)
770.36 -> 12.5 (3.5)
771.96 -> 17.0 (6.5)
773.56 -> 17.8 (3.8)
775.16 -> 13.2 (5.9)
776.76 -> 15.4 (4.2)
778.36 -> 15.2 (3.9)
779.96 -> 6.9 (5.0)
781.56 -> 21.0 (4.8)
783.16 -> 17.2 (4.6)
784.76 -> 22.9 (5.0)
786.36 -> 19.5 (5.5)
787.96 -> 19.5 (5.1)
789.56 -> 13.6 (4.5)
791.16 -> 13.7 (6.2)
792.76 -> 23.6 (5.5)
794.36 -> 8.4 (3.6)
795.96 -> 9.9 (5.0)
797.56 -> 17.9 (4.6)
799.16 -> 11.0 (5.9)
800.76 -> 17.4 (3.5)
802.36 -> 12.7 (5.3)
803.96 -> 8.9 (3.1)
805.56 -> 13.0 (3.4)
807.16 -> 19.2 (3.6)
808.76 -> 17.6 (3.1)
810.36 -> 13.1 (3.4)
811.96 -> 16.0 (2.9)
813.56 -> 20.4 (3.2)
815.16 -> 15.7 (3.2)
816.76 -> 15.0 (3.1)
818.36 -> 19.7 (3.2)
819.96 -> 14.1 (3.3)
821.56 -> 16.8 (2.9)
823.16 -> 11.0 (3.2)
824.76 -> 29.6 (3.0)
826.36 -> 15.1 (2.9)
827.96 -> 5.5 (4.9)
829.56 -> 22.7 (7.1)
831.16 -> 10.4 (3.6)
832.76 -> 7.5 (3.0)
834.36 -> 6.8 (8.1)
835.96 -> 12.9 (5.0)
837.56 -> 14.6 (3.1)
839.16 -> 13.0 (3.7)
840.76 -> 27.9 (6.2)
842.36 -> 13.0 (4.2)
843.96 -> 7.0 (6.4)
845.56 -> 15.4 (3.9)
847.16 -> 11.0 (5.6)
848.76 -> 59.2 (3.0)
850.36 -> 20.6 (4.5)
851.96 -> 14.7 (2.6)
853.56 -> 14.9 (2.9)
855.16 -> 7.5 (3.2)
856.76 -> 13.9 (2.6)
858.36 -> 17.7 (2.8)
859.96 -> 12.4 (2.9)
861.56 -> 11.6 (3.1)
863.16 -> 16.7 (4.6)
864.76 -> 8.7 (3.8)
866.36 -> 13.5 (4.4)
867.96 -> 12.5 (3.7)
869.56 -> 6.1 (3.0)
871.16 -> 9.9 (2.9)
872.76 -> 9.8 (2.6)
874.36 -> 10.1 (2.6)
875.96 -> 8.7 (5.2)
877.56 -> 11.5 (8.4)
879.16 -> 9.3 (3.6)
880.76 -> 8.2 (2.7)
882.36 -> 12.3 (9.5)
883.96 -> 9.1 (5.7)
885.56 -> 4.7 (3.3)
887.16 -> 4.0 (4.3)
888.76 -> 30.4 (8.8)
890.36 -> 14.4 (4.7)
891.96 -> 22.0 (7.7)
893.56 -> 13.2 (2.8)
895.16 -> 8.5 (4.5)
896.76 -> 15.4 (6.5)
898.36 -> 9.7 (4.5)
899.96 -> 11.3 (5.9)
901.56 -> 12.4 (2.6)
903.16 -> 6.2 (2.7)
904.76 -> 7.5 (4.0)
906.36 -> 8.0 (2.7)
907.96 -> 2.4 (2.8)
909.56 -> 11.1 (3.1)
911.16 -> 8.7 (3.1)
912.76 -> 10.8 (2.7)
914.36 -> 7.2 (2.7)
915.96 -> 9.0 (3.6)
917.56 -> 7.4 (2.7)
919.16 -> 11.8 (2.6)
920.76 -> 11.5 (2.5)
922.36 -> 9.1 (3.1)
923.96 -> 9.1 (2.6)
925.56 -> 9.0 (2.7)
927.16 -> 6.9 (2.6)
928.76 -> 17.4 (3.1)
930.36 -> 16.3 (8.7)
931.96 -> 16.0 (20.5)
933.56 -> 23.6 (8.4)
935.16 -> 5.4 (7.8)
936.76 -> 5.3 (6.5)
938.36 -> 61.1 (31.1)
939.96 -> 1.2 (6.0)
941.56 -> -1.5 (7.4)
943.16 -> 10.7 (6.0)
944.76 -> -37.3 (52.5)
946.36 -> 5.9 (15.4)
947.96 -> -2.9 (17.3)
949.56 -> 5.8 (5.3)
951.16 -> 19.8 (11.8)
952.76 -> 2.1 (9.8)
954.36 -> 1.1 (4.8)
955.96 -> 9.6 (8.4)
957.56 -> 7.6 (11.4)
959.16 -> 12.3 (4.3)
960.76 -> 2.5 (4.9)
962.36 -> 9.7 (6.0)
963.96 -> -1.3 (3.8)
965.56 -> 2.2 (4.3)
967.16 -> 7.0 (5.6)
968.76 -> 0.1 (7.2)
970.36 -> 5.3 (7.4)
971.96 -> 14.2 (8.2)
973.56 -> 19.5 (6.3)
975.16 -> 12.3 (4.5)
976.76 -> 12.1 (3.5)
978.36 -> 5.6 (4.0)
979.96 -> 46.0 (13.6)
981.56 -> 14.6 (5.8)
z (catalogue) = 0.70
